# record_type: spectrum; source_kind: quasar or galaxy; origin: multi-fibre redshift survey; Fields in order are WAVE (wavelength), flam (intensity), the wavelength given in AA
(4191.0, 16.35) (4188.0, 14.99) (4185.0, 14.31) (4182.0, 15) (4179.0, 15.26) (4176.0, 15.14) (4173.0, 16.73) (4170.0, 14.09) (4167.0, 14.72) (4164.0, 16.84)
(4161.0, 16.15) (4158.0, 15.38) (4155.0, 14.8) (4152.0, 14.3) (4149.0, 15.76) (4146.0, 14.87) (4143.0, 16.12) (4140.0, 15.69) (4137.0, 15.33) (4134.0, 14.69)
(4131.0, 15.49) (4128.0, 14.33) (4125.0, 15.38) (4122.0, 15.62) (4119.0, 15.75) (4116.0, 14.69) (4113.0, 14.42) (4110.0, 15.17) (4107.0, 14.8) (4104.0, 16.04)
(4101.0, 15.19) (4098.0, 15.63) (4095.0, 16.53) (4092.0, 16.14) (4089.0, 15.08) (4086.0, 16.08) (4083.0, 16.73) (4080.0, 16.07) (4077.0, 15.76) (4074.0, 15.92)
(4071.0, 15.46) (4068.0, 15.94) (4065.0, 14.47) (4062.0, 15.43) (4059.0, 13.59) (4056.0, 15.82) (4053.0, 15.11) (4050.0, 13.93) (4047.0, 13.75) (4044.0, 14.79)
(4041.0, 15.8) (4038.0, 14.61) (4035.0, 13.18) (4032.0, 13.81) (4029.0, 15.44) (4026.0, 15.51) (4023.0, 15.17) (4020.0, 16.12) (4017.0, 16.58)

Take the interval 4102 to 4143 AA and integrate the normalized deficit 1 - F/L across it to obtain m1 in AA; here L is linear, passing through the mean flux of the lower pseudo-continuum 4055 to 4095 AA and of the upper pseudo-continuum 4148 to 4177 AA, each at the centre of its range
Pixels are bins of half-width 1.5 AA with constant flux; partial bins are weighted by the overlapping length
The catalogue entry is 0.7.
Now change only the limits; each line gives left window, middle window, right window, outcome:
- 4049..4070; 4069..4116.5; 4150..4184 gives -1.84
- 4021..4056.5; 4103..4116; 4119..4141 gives 0.09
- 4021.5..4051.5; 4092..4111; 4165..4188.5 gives -1.02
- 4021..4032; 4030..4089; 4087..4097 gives 1.86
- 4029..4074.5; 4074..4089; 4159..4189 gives -1.13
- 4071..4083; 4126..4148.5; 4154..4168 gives 0.69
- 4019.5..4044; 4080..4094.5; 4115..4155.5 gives -0.94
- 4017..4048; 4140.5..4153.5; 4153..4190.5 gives -0.05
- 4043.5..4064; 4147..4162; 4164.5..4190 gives -0.20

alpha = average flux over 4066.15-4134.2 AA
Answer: 15.5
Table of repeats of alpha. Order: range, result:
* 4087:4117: 15.4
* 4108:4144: 15.2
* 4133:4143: 15.4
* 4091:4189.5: 15.3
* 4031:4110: 15.2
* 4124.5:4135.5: 14.9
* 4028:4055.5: 14.5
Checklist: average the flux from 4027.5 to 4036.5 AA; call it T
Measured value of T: 14.1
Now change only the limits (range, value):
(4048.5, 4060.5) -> 14.6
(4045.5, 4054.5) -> 14.3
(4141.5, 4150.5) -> 15.6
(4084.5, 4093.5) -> 15.8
